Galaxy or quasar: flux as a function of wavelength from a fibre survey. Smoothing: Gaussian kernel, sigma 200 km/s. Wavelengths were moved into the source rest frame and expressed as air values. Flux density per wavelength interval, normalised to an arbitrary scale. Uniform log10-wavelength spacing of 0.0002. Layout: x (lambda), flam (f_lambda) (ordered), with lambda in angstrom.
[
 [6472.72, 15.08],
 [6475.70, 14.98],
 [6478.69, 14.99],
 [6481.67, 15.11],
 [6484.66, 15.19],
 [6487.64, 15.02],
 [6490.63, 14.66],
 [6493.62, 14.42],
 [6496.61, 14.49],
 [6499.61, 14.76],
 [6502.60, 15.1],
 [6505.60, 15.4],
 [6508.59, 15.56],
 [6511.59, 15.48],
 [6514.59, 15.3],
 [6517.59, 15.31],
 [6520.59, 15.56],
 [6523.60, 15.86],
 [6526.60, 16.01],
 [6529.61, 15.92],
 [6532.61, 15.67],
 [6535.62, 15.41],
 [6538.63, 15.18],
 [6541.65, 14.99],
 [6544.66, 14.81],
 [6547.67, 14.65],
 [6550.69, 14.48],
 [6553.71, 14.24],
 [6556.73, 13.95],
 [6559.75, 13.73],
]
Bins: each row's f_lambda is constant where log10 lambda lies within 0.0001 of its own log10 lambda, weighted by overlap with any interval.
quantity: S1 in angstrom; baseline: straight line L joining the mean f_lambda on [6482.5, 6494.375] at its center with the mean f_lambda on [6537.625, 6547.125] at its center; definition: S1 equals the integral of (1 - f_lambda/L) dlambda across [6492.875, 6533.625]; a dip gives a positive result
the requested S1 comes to -1.2 angstrom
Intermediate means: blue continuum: 14.9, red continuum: 14.9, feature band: 15.4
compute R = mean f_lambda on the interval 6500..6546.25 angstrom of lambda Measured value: 15.4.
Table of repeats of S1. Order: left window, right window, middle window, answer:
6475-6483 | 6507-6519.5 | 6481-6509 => 0.49 angstrom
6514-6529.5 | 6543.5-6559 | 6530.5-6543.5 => -0.29 angstrom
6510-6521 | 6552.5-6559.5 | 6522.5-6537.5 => -0.86 angstrom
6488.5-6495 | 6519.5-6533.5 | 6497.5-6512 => -0.16 angstrom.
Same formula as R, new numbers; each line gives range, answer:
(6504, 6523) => 15.4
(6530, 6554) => 15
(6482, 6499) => 14.8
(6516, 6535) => 15.7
